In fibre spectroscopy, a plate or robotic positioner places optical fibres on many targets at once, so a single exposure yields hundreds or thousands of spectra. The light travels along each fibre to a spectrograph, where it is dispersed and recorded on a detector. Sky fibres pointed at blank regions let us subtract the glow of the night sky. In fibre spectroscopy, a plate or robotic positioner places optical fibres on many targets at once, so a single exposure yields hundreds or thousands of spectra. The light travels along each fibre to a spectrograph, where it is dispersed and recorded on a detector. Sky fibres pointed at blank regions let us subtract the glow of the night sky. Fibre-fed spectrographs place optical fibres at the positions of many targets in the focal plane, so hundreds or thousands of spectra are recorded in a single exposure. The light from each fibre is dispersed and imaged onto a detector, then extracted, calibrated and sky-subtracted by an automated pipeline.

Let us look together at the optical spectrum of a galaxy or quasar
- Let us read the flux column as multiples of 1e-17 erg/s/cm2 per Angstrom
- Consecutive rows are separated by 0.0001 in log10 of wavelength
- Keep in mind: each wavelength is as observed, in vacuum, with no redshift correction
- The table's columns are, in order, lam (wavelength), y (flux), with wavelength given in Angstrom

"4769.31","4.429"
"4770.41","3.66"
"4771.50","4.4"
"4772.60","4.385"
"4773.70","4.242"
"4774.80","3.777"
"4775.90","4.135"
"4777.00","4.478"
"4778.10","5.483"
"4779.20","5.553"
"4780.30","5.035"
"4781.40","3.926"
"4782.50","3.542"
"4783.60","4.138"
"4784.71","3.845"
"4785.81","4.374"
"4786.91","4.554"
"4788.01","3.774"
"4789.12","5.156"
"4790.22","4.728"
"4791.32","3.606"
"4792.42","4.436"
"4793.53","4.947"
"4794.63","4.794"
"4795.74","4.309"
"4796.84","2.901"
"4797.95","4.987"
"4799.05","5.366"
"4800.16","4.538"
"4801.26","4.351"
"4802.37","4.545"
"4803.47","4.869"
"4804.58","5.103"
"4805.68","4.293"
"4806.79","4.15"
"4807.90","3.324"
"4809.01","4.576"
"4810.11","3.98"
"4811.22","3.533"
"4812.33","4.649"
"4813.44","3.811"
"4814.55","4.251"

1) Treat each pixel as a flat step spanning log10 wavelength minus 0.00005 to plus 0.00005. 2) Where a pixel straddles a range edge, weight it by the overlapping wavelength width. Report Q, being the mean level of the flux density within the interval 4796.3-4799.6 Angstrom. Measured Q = 4.42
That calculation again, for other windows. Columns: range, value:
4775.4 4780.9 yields 4.94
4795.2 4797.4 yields 3.6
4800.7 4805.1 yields 4.72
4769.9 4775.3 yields 4.1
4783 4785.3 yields 3.98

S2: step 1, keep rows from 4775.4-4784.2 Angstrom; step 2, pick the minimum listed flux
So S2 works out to 3.542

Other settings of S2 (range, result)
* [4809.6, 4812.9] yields 3.533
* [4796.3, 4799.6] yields 2.901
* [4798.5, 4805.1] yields 4.351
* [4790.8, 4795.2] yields 3.606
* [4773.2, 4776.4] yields 3.777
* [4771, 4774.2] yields 4.242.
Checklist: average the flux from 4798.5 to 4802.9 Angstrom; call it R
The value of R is 4.7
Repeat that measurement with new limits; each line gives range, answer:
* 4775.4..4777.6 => 4.34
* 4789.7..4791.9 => 4.18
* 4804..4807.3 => 4.52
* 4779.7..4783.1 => 4.19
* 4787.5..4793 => 4.34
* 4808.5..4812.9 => 4.18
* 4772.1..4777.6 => 4.21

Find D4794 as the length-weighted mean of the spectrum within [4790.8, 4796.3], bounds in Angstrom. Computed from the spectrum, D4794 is 4.42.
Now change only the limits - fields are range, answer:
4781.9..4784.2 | 3.83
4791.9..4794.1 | 4.69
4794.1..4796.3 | 4.54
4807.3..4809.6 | 3.96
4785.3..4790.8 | 4.52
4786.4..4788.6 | 4.16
